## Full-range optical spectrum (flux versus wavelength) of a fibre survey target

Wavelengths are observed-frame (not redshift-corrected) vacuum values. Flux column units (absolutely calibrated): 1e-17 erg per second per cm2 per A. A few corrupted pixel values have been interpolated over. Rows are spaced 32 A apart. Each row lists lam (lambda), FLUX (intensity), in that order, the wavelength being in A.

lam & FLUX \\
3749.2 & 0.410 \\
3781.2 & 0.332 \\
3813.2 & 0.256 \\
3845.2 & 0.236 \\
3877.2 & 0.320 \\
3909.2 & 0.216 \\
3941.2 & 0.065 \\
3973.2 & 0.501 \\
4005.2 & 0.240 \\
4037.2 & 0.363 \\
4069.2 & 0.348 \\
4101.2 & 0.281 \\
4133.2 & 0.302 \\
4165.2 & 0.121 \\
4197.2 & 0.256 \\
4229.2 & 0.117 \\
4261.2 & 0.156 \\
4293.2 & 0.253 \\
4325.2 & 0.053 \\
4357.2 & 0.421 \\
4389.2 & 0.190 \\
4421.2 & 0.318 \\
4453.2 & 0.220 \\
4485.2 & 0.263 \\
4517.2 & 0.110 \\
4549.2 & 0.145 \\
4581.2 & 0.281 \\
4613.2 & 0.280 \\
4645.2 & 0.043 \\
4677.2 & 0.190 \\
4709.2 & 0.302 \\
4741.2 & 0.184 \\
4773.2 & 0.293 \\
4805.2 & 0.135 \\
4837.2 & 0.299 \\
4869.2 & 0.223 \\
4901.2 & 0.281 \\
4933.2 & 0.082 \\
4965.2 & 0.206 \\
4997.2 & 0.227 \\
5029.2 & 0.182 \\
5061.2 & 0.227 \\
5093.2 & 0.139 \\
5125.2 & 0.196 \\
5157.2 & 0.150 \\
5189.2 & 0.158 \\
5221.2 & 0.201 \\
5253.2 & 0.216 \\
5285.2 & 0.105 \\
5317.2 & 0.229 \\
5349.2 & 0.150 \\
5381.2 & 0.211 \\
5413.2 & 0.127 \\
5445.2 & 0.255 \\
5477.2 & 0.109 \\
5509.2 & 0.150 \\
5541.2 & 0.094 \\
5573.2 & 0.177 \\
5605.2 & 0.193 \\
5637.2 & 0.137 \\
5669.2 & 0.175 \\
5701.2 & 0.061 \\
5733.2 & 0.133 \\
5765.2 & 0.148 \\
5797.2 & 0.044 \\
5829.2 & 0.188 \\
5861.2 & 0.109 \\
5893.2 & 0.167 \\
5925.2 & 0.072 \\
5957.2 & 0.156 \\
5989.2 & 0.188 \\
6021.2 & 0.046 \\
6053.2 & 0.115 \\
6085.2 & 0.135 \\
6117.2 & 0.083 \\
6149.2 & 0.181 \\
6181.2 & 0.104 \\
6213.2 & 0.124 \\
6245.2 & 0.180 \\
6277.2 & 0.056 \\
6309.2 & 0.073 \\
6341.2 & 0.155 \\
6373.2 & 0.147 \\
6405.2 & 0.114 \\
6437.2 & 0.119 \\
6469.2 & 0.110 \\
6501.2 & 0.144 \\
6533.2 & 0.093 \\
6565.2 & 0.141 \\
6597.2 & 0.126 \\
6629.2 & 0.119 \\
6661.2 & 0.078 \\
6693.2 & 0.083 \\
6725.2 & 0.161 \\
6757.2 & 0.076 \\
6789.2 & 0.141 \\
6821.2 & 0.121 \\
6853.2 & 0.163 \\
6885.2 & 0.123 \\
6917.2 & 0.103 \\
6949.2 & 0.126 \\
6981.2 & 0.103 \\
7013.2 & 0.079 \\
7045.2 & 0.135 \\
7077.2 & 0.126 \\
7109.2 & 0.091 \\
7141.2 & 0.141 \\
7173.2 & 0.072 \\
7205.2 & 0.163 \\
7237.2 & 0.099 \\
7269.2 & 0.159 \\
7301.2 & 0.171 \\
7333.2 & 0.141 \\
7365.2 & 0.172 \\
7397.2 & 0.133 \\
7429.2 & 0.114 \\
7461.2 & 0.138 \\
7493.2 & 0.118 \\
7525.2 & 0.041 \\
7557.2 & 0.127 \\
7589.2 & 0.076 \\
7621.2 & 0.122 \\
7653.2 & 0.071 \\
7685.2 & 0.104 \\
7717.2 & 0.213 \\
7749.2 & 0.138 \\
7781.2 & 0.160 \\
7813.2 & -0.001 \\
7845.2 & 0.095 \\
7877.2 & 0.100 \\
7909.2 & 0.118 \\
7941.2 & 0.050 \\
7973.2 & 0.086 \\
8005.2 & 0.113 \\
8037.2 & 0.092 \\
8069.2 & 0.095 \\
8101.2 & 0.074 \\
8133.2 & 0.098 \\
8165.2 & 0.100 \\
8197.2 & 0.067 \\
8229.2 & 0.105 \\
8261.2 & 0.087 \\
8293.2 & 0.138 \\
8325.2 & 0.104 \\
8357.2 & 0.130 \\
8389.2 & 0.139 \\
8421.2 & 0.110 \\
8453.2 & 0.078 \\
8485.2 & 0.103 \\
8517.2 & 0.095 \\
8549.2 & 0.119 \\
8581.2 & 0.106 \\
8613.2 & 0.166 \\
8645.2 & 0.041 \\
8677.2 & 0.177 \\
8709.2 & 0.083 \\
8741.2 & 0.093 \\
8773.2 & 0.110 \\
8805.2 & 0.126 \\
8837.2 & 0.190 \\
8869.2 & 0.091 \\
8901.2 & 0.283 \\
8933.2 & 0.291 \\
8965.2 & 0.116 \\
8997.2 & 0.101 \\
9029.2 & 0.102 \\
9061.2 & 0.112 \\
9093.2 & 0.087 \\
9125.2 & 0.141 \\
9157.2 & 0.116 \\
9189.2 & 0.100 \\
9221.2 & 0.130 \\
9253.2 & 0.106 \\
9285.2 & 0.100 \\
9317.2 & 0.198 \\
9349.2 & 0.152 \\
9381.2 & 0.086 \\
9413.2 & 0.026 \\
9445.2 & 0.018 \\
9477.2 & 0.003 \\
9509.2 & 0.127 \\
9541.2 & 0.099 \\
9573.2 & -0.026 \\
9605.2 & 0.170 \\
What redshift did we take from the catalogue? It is 1.391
